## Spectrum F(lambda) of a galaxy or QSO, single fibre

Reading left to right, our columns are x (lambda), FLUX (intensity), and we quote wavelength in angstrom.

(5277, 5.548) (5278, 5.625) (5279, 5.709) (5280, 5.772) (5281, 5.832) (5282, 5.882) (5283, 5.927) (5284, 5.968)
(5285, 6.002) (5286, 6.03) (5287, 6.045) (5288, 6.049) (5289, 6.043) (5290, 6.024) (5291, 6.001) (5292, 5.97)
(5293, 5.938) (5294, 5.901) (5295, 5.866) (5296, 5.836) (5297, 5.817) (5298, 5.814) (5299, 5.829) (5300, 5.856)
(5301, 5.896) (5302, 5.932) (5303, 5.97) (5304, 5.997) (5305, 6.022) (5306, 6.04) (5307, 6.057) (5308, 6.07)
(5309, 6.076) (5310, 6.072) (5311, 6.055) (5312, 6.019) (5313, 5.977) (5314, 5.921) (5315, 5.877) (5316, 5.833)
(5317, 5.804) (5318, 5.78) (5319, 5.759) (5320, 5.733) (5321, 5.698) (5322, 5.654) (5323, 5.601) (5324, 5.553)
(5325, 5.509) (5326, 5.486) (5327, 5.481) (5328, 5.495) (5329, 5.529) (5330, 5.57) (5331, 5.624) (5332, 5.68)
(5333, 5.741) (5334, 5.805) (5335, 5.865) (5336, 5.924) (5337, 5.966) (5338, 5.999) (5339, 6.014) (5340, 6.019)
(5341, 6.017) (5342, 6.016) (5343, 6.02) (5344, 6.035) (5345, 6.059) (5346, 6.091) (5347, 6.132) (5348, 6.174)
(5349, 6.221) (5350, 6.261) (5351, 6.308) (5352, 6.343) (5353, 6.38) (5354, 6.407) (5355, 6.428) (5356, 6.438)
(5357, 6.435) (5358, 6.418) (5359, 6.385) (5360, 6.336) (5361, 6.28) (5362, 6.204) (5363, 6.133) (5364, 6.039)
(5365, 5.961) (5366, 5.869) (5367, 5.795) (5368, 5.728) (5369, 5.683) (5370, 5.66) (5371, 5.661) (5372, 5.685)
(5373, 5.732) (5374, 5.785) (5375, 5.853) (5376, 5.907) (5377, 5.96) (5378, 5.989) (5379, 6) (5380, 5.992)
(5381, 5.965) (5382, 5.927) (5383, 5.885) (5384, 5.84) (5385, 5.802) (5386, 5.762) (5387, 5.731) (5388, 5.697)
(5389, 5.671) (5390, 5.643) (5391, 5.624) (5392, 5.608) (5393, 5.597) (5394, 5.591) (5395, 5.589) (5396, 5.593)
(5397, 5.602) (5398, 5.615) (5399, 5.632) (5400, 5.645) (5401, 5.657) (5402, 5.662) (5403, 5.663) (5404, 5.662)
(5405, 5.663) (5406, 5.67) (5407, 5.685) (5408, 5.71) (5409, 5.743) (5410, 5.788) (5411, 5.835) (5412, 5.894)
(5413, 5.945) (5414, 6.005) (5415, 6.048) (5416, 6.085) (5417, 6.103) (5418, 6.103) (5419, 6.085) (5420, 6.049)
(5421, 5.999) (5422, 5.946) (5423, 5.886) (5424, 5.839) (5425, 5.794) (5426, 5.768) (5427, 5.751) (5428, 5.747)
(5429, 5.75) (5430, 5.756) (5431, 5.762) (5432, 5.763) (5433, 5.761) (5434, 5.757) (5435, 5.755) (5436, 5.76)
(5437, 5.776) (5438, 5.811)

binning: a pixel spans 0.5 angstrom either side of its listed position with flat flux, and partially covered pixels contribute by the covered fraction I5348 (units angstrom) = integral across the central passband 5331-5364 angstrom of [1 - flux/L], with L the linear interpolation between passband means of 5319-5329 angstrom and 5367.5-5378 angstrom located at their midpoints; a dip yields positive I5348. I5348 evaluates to -2.6 angstrom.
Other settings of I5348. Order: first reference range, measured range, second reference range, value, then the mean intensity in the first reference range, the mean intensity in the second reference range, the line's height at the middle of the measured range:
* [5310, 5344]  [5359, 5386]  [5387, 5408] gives -1.04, 5.8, 5.64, 5.7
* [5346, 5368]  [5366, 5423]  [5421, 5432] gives 1.90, 6.22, 5.81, 6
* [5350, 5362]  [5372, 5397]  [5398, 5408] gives 0.68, 6.37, 5.66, 5.94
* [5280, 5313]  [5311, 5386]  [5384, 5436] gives -0.75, 5.96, 5.77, 5.88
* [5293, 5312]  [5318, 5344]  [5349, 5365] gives 1.61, 5.95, 6.31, 6.14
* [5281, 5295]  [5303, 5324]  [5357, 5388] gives 0.24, 5.97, 5.94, 5.96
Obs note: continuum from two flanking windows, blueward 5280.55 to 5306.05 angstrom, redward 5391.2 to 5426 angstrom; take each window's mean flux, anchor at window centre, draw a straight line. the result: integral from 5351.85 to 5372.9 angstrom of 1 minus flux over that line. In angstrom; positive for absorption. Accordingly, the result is -0.9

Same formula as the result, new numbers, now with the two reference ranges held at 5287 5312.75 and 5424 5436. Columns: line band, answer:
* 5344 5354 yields -0.6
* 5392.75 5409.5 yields 0.5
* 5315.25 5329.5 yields 0.7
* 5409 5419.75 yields -0.4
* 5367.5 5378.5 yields 0.1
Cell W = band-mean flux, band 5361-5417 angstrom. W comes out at 5.8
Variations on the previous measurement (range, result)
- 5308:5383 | 5.94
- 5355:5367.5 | 6.2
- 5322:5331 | 5.54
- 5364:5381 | 5.84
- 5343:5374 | 6.1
